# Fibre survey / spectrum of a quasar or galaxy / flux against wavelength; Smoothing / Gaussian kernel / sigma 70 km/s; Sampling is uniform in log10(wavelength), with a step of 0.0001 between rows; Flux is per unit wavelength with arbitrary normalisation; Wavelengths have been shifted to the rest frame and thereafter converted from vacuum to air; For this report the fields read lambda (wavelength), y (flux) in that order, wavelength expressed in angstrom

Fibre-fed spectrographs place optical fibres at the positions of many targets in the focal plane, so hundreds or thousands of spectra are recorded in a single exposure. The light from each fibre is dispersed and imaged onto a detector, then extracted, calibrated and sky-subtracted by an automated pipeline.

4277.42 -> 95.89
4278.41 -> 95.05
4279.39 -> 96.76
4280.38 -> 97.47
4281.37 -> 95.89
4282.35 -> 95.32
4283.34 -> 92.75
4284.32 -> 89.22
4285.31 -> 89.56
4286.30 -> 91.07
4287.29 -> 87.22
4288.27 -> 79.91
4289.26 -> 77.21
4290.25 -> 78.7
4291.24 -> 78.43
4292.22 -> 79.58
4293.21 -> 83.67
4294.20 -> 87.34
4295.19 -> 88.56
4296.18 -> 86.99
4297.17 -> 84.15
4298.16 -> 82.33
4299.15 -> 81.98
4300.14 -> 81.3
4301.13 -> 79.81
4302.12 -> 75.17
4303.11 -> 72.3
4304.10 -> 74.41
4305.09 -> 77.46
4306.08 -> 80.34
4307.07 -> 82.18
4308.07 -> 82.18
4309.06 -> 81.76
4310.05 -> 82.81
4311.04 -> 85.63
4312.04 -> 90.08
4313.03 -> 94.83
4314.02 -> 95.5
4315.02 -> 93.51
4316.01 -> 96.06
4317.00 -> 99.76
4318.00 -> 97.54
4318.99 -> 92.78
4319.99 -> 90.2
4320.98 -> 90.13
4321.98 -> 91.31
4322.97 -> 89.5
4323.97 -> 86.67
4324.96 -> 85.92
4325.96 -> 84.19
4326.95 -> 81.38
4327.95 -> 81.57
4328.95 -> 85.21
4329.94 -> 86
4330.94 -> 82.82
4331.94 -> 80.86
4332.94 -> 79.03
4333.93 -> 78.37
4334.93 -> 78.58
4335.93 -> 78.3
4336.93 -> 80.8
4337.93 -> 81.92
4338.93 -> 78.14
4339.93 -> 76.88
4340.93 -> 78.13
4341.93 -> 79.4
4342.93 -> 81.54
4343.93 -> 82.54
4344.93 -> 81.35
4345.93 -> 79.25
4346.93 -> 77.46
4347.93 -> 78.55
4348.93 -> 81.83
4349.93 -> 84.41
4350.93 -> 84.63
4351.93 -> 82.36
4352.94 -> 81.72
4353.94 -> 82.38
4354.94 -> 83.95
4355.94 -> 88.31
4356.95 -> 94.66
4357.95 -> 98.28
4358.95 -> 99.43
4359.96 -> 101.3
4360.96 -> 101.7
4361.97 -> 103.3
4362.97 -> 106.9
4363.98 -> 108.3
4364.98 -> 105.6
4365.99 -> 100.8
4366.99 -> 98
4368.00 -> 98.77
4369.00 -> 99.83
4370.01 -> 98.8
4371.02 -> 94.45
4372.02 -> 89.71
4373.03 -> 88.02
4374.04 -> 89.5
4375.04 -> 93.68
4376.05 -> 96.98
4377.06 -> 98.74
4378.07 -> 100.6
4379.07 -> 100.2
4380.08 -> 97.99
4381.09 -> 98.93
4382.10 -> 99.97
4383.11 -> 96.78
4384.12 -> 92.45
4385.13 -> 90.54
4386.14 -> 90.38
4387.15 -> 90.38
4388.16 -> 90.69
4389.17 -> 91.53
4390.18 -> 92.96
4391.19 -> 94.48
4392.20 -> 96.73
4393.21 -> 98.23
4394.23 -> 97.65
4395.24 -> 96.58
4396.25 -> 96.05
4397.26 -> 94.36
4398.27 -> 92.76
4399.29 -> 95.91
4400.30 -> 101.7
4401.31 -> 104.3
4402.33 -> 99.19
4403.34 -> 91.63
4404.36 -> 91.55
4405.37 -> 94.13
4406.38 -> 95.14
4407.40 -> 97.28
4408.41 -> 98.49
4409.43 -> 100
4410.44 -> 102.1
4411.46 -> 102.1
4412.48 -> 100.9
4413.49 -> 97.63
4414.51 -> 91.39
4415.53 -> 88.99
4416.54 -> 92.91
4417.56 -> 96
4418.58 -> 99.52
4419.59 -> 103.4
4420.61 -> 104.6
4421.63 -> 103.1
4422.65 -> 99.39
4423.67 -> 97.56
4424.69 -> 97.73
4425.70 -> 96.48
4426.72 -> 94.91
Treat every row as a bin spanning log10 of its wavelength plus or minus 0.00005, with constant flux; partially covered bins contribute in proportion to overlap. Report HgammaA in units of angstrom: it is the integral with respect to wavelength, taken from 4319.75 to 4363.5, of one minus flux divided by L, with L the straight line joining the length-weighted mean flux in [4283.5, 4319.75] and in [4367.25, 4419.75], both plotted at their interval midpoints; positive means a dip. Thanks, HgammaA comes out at 2.2 angstrom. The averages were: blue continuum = 85.1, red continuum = 96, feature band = 85.5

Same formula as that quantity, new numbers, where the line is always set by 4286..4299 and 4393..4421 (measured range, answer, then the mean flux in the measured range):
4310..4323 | -0.9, 92.5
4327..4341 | 1.2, 80.5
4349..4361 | 0.2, 89.5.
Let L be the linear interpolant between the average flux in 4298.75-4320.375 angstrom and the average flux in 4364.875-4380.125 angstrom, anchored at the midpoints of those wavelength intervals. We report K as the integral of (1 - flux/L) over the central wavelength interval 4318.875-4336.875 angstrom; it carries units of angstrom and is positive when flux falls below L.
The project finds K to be 0.9 angstrom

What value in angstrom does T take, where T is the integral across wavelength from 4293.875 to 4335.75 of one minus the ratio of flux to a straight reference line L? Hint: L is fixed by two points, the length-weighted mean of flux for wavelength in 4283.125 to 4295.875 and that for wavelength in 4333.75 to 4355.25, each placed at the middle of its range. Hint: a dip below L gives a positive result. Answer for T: -1.2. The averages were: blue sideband 84.7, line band 85.1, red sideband 80.6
